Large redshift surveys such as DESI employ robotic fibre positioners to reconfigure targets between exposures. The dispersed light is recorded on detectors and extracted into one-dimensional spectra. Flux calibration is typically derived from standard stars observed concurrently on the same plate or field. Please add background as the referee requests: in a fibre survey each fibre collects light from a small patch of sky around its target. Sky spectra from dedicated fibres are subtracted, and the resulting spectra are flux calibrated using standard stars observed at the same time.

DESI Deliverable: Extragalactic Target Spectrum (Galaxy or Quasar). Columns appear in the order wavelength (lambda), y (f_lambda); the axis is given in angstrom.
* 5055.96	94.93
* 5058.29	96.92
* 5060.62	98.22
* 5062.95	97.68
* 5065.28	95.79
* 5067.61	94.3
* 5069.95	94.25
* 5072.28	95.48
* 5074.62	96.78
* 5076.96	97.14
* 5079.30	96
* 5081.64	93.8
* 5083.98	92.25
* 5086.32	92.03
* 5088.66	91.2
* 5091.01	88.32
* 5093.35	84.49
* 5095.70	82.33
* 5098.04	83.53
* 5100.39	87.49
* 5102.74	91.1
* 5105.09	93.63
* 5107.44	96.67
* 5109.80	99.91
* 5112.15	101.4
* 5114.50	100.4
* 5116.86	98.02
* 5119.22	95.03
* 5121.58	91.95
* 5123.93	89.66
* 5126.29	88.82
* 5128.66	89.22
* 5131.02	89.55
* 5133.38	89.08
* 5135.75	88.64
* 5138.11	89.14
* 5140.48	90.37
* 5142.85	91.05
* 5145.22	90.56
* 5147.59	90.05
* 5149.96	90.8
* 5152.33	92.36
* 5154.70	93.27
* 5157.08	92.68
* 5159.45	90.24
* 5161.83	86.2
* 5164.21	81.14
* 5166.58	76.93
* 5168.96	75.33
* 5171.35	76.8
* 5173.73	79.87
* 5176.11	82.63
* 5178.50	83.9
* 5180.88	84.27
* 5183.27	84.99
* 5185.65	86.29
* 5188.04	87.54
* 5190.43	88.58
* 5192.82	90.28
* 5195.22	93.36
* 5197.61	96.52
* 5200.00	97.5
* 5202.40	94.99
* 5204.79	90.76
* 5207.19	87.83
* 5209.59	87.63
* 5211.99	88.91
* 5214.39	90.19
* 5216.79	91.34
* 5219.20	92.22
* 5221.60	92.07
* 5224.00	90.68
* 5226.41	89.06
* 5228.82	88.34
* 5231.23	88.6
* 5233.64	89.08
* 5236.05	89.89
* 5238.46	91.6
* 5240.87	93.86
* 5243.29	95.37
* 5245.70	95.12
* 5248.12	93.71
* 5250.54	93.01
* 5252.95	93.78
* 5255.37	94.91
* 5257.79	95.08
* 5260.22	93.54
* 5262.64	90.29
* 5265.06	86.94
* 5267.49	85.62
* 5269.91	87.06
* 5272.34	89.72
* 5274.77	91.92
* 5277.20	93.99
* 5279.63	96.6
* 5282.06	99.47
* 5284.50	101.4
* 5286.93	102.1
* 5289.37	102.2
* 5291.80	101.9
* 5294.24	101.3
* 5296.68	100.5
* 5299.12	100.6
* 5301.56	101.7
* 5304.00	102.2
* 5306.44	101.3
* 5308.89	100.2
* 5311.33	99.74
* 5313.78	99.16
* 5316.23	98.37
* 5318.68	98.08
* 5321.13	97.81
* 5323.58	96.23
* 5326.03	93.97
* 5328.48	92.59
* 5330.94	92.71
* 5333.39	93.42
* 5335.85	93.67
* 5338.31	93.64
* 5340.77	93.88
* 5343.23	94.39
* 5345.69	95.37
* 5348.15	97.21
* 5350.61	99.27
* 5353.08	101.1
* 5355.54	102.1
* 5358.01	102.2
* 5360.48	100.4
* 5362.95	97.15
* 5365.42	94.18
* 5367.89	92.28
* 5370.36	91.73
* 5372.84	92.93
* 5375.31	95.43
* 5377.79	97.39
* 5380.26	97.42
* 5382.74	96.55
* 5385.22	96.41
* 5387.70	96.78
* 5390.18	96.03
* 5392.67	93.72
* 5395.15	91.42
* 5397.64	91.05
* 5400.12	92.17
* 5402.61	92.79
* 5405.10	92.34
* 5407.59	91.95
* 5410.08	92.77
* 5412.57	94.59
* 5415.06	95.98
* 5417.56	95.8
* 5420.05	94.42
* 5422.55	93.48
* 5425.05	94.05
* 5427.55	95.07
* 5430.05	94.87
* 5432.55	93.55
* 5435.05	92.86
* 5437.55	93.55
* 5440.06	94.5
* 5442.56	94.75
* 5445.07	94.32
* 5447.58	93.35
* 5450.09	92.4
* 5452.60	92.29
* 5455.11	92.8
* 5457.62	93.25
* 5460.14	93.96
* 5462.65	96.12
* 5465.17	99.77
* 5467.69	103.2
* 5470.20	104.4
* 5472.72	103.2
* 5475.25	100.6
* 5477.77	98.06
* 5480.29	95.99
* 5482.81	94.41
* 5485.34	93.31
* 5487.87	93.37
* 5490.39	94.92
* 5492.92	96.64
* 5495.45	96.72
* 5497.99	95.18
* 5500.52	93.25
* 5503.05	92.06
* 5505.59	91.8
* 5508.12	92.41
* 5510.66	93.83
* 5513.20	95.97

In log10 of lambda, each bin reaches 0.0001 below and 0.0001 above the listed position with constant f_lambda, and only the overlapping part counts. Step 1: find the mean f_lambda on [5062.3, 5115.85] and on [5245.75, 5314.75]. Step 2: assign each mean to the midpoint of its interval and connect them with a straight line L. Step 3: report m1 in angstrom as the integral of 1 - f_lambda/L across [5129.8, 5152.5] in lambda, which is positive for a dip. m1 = 1.0 angstrom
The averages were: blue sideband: 93.3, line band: 90.1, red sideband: 96.4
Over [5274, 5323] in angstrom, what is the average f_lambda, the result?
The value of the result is 99.5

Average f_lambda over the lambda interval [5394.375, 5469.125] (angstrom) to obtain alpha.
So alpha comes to 94.2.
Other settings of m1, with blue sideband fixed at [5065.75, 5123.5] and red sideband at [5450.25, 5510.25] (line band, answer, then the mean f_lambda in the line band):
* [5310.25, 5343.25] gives -0.3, 95.5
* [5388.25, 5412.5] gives 0.6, 92.9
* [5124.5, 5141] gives 0.8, 89.2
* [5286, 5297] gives -0.8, 102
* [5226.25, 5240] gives 0.7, 89.6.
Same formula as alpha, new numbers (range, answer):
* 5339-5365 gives 98.1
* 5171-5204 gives 88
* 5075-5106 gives 90.4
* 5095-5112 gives 91.6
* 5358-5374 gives 95.3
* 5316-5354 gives 95.6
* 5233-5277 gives 91.8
